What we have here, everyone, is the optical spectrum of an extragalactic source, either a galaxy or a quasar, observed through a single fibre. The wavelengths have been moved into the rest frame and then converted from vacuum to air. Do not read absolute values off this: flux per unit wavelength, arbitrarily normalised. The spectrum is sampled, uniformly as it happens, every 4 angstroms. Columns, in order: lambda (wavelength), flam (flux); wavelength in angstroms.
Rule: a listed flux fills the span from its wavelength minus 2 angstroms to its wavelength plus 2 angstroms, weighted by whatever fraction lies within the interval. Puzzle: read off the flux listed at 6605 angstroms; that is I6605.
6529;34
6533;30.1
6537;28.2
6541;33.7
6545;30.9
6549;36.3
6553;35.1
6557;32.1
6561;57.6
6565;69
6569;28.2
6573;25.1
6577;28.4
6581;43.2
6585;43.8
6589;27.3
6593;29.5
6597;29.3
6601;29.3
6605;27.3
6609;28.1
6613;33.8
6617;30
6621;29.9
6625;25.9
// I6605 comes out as 27.3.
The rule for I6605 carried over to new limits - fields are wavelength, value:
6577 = 28.4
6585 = 43.8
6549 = 36.3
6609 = 28.1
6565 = 69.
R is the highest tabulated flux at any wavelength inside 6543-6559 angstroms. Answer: 36.3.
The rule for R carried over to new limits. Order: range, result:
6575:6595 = 43.8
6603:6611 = 28.1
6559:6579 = 69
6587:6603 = 29.5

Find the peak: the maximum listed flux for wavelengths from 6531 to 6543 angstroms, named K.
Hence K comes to 33.7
